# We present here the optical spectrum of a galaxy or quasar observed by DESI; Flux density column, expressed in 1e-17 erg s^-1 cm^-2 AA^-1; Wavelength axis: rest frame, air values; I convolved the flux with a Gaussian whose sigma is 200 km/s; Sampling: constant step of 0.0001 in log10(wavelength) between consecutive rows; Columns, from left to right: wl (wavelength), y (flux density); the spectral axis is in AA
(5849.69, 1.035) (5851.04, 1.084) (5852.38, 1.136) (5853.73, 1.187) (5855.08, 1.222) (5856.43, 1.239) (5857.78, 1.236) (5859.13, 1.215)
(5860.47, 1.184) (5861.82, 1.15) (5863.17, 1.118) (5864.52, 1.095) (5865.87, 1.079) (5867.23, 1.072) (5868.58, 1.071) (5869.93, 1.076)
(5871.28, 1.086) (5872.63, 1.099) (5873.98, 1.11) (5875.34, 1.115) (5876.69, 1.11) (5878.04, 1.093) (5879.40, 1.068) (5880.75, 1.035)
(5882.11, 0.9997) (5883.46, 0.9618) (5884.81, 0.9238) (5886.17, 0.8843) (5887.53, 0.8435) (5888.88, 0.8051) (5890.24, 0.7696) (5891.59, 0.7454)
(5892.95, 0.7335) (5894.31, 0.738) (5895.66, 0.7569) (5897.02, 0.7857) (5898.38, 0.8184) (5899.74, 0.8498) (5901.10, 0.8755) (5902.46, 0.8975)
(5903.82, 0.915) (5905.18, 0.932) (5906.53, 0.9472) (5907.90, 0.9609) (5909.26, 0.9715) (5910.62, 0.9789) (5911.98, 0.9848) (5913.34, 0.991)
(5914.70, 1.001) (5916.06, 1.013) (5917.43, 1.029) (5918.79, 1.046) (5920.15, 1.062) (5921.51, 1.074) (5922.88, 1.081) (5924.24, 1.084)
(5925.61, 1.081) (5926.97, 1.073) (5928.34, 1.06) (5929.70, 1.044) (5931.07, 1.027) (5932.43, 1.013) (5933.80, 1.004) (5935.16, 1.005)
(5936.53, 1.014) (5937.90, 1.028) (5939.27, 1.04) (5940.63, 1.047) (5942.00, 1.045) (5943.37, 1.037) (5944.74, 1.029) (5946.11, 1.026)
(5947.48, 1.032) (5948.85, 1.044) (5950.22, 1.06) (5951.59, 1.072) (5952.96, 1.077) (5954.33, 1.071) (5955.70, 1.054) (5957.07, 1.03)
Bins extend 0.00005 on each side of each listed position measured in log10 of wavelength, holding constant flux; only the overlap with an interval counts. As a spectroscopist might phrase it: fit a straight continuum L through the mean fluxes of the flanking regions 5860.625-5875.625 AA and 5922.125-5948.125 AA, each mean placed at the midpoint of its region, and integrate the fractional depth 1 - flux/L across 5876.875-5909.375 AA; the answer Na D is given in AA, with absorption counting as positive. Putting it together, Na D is 5.7 AA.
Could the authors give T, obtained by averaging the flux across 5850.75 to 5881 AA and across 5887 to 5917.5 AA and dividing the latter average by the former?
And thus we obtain 0.78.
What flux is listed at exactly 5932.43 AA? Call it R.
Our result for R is 1.013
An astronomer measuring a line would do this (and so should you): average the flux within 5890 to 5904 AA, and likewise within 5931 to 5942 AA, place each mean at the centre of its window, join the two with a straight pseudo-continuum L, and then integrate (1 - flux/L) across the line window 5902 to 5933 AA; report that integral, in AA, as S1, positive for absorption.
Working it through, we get -3.2 AA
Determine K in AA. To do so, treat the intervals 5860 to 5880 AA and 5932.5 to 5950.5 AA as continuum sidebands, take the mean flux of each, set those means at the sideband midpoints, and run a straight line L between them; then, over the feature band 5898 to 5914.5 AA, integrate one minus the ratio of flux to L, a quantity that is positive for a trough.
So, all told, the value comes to 2.1 AA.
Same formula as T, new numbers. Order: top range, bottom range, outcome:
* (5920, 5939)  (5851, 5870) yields 0.91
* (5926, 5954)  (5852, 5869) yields 0.90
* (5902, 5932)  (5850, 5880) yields 0.90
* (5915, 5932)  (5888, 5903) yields 1.32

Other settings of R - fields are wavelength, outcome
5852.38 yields 1.136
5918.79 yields 1.046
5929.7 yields 1.044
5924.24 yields 1.084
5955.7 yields 1.054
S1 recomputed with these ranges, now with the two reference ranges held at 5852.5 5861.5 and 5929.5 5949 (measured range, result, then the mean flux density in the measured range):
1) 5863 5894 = 4.6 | 0.99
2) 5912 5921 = 0.5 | 1.02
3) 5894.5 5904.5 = 2.5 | 0.837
